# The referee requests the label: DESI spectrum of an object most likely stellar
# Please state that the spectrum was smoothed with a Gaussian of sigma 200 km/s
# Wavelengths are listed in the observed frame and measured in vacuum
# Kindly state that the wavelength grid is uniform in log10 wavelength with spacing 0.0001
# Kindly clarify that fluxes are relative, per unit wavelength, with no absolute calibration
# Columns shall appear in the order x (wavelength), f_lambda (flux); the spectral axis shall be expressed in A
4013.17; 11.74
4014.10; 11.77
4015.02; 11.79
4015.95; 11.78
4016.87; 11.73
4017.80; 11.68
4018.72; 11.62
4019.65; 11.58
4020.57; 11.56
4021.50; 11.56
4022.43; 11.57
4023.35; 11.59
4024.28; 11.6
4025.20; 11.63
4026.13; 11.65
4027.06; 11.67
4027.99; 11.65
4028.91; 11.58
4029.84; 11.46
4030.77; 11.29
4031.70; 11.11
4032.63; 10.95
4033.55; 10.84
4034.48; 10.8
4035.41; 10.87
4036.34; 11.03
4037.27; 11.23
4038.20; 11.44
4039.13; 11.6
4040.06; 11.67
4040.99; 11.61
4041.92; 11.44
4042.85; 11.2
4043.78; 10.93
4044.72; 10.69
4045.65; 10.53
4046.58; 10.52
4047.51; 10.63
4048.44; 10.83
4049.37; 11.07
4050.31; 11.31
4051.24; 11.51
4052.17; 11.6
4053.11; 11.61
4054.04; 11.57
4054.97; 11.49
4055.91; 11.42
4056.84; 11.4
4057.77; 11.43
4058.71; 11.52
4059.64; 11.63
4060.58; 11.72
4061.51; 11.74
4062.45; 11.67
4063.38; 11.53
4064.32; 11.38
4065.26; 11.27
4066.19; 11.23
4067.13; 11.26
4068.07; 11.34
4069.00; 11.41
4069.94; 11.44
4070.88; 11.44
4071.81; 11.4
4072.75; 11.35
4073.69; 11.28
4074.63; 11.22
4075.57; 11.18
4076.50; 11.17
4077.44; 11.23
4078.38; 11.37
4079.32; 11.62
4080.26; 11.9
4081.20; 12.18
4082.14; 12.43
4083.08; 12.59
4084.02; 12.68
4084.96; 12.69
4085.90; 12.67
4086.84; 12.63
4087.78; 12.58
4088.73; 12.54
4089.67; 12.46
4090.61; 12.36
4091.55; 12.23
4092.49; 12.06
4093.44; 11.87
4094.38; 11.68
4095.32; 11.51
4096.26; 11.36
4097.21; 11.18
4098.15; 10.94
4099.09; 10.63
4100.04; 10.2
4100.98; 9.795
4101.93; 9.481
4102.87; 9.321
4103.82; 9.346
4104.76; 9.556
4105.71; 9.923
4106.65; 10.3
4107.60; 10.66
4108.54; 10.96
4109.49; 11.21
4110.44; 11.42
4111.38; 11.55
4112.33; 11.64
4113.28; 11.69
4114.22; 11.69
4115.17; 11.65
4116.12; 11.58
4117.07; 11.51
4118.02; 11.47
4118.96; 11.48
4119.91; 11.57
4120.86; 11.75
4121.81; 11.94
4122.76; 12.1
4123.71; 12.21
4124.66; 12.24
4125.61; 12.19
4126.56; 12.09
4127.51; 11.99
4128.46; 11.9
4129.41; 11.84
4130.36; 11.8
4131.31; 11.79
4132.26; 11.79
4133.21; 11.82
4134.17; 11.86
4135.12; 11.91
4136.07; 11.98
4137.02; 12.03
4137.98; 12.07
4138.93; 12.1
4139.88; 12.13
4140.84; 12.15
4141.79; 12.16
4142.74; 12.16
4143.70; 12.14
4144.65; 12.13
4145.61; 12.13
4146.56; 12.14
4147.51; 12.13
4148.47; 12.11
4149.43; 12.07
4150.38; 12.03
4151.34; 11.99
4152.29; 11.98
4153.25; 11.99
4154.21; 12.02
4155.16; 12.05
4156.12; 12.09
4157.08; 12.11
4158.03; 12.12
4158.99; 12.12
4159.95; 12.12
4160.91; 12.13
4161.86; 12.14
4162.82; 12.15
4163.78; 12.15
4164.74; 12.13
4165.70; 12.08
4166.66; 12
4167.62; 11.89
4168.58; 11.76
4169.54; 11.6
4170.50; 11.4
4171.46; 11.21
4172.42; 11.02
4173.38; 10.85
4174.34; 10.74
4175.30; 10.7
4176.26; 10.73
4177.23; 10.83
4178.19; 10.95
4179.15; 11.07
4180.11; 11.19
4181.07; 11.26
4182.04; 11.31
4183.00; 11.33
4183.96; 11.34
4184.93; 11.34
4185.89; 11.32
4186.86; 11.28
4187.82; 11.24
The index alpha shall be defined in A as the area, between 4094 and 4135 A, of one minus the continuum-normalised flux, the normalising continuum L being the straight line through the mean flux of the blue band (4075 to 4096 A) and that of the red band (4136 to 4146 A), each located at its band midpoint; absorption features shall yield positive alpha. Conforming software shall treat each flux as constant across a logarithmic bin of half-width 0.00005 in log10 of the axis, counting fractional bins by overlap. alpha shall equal 2.8 A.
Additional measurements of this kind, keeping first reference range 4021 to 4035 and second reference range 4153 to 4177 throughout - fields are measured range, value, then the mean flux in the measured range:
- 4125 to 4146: -0.6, 12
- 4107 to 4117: 0.2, 11.4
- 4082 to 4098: -0.9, 12.2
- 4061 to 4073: 0.1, 11.4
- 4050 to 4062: -0.1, 11.5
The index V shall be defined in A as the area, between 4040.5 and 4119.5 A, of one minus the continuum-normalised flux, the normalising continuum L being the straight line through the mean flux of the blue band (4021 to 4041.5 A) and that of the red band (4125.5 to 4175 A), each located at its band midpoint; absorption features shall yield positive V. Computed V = 1.6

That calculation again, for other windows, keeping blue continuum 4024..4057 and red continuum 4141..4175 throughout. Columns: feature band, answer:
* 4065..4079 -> 0.2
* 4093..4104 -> 0.9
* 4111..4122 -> 0.1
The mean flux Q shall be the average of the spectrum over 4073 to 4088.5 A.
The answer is 12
